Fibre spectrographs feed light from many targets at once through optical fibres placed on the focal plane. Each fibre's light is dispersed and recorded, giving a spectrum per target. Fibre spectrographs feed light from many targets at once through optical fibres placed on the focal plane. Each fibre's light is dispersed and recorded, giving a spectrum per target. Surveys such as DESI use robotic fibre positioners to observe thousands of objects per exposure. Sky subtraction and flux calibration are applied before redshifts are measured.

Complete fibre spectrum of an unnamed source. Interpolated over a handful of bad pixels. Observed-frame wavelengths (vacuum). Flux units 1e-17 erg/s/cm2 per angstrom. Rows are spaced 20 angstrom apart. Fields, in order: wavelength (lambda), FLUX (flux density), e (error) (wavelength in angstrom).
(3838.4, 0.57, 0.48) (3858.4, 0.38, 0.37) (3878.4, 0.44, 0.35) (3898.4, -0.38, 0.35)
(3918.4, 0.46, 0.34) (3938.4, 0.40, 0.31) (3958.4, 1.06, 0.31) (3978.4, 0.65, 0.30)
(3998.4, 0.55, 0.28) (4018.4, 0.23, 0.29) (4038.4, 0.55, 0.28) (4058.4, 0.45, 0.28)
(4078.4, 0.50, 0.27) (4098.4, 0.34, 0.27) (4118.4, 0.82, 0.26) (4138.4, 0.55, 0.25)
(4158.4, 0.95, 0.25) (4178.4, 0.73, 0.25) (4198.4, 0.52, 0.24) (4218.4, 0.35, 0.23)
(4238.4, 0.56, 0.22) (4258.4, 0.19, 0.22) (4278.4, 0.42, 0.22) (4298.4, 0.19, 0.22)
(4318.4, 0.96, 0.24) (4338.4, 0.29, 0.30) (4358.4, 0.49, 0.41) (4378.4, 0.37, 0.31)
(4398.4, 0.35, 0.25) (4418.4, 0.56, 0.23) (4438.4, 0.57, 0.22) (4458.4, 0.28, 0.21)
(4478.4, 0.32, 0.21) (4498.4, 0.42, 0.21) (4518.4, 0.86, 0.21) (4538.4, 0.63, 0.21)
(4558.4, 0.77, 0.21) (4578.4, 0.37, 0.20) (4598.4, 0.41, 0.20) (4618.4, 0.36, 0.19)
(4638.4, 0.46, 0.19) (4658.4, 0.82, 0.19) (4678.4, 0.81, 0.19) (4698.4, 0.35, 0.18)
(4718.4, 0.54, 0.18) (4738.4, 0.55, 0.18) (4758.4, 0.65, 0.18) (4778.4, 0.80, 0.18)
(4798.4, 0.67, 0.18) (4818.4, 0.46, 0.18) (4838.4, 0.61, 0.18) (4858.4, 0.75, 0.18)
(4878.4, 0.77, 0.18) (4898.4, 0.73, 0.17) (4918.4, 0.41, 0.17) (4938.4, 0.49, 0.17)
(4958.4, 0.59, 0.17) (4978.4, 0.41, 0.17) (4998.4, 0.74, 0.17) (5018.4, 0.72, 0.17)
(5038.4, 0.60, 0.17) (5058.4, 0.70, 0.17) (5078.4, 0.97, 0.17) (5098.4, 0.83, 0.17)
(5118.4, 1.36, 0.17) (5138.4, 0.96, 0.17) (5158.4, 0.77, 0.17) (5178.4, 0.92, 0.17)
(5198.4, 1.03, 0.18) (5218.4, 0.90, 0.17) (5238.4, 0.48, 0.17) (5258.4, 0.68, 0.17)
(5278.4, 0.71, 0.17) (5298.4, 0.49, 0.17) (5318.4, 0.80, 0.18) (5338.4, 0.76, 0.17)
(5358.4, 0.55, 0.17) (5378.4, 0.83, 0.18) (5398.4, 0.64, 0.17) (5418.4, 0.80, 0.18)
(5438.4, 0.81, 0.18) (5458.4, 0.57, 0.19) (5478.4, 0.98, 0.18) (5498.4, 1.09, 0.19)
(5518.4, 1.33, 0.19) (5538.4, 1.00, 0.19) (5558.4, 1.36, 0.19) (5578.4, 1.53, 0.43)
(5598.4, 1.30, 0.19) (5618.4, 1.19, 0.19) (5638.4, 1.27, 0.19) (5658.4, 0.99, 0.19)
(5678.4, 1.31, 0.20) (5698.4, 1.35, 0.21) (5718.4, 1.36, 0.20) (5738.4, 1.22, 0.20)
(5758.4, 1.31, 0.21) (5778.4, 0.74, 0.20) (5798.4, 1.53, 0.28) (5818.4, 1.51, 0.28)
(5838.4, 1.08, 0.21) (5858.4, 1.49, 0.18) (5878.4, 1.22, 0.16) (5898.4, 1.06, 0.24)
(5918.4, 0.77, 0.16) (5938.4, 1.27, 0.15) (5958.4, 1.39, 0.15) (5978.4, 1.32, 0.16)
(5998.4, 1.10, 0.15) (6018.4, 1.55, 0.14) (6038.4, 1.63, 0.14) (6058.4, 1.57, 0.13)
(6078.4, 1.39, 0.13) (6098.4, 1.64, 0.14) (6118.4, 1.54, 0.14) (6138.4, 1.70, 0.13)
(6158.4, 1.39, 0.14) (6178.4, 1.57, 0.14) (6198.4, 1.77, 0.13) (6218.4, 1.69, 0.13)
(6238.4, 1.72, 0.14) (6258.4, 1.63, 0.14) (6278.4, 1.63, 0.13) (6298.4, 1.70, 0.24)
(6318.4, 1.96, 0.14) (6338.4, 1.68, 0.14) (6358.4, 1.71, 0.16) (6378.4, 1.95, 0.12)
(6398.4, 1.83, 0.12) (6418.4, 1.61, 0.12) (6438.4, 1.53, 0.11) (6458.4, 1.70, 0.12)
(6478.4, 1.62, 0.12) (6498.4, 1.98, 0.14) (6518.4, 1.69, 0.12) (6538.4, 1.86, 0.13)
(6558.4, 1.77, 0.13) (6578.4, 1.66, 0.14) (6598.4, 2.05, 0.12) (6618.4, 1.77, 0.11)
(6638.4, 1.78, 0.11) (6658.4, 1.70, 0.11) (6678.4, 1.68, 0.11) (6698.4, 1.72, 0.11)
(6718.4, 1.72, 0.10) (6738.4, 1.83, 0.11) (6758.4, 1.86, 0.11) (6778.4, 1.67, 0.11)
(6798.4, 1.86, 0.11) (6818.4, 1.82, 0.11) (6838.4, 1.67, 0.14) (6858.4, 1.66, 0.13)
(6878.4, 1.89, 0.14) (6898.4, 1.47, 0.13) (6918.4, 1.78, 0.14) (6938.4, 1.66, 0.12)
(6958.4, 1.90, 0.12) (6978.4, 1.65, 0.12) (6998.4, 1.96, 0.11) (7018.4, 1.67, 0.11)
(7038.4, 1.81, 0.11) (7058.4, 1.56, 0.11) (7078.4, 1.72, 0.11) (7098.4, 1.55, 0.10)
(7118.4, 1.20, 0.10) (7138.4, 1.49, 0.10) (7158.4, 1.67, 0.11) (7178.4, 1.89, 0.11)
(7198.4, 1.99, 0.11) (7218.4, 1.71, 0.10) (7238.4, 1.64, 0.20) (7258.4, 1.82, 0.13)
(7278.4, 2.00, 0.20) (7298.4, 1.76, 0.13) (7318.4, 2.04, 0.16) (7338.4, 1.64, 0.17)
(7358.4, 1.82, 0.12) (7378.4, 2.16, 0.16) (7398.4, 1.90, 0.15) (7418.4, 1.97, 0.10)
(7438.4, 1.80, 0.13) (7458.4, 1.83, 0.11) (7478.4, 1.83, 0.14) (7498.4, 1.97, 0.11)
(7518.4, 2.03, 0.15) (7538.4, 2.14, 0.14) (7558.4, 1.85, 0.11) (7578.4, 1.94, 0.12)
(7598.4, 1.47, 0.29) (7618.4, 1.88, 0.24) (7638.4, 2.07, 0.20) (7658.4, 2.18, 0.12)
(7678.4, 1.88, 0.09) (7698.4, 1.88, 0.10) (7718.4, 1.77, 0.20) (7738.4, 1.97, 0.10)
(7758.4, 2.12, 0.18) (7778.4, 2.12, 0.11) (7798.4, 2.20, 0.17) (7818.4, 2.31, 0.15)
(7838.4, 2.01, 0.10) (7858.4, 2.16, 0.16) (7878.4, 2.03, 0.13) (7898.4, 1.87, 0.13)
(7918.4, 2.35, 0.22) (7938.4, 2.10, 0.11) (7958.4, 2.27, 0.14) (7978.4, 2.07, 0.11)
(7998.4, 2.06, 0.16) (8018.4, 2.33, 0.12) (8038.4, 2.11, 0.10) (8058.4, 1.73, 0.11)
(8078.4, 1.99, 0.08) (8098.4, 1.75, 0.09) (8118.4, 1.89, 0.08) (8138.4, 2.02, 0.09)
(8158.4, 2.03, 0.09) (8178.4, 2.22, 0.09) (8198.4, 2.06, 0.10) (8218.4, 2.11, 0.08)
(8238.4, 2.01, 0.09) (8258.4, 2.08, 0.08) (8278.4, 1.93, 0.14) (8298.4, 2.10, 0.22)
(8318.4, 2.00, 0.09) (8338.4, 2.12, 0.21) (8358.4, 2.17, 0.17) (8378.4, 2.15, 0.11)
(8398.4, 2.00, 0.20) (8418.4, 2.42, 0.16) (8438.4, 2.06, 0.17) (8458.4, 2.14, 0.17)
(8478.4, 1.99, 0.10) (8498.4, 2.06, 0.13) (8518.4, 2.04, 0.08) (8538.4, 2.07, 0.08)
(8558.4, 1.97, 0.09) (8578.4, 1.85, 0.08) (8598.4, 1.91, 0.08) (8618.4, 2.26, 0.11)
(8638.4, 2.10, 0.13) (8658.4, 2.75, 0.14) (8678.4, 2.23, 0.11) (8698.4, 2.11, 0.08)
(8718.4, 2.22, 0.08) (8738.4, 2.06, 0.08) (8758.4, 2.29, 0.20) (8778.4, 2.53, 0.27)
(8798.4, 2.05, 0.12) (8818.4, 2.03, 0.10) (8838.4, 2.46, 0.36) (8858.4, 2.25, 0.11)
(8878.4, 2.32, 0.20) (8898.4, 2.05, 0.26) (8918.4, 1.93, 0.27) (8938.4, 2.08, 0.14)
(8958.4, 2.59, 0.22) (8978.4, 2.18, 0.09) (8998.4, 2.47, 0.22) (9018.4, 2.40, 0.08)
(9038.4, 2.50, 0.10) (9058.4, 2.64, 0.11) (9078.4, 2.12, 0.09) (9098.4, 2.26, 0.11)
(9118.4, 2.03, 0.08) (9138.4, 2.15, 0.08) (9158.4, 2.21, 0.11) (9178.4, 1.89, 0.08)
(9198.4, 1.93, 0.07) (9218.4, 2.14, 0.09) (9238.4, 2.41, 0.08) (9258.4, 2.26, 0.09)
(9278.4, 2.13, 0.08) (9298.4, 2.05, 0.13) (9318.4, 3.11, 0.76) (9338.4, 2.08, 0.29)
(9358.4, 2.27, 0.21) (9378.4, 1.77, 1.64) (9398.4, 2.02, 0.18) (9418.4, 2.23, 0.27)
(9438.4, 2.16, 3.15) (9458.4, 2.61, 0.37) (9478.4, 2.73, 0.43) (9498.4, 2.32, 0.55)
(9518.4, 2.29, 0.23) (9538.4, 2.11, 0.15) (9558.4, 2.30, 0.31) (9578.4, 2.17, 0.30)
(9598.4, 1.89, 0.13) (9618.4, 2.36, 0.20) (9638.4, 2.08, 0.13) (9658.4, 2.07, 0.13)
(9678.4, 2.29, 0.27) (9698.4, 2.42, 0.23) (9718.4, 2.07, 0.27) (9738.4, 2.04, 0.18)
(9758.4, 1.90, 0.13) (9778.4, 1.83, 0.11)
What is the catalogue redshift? 0.375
